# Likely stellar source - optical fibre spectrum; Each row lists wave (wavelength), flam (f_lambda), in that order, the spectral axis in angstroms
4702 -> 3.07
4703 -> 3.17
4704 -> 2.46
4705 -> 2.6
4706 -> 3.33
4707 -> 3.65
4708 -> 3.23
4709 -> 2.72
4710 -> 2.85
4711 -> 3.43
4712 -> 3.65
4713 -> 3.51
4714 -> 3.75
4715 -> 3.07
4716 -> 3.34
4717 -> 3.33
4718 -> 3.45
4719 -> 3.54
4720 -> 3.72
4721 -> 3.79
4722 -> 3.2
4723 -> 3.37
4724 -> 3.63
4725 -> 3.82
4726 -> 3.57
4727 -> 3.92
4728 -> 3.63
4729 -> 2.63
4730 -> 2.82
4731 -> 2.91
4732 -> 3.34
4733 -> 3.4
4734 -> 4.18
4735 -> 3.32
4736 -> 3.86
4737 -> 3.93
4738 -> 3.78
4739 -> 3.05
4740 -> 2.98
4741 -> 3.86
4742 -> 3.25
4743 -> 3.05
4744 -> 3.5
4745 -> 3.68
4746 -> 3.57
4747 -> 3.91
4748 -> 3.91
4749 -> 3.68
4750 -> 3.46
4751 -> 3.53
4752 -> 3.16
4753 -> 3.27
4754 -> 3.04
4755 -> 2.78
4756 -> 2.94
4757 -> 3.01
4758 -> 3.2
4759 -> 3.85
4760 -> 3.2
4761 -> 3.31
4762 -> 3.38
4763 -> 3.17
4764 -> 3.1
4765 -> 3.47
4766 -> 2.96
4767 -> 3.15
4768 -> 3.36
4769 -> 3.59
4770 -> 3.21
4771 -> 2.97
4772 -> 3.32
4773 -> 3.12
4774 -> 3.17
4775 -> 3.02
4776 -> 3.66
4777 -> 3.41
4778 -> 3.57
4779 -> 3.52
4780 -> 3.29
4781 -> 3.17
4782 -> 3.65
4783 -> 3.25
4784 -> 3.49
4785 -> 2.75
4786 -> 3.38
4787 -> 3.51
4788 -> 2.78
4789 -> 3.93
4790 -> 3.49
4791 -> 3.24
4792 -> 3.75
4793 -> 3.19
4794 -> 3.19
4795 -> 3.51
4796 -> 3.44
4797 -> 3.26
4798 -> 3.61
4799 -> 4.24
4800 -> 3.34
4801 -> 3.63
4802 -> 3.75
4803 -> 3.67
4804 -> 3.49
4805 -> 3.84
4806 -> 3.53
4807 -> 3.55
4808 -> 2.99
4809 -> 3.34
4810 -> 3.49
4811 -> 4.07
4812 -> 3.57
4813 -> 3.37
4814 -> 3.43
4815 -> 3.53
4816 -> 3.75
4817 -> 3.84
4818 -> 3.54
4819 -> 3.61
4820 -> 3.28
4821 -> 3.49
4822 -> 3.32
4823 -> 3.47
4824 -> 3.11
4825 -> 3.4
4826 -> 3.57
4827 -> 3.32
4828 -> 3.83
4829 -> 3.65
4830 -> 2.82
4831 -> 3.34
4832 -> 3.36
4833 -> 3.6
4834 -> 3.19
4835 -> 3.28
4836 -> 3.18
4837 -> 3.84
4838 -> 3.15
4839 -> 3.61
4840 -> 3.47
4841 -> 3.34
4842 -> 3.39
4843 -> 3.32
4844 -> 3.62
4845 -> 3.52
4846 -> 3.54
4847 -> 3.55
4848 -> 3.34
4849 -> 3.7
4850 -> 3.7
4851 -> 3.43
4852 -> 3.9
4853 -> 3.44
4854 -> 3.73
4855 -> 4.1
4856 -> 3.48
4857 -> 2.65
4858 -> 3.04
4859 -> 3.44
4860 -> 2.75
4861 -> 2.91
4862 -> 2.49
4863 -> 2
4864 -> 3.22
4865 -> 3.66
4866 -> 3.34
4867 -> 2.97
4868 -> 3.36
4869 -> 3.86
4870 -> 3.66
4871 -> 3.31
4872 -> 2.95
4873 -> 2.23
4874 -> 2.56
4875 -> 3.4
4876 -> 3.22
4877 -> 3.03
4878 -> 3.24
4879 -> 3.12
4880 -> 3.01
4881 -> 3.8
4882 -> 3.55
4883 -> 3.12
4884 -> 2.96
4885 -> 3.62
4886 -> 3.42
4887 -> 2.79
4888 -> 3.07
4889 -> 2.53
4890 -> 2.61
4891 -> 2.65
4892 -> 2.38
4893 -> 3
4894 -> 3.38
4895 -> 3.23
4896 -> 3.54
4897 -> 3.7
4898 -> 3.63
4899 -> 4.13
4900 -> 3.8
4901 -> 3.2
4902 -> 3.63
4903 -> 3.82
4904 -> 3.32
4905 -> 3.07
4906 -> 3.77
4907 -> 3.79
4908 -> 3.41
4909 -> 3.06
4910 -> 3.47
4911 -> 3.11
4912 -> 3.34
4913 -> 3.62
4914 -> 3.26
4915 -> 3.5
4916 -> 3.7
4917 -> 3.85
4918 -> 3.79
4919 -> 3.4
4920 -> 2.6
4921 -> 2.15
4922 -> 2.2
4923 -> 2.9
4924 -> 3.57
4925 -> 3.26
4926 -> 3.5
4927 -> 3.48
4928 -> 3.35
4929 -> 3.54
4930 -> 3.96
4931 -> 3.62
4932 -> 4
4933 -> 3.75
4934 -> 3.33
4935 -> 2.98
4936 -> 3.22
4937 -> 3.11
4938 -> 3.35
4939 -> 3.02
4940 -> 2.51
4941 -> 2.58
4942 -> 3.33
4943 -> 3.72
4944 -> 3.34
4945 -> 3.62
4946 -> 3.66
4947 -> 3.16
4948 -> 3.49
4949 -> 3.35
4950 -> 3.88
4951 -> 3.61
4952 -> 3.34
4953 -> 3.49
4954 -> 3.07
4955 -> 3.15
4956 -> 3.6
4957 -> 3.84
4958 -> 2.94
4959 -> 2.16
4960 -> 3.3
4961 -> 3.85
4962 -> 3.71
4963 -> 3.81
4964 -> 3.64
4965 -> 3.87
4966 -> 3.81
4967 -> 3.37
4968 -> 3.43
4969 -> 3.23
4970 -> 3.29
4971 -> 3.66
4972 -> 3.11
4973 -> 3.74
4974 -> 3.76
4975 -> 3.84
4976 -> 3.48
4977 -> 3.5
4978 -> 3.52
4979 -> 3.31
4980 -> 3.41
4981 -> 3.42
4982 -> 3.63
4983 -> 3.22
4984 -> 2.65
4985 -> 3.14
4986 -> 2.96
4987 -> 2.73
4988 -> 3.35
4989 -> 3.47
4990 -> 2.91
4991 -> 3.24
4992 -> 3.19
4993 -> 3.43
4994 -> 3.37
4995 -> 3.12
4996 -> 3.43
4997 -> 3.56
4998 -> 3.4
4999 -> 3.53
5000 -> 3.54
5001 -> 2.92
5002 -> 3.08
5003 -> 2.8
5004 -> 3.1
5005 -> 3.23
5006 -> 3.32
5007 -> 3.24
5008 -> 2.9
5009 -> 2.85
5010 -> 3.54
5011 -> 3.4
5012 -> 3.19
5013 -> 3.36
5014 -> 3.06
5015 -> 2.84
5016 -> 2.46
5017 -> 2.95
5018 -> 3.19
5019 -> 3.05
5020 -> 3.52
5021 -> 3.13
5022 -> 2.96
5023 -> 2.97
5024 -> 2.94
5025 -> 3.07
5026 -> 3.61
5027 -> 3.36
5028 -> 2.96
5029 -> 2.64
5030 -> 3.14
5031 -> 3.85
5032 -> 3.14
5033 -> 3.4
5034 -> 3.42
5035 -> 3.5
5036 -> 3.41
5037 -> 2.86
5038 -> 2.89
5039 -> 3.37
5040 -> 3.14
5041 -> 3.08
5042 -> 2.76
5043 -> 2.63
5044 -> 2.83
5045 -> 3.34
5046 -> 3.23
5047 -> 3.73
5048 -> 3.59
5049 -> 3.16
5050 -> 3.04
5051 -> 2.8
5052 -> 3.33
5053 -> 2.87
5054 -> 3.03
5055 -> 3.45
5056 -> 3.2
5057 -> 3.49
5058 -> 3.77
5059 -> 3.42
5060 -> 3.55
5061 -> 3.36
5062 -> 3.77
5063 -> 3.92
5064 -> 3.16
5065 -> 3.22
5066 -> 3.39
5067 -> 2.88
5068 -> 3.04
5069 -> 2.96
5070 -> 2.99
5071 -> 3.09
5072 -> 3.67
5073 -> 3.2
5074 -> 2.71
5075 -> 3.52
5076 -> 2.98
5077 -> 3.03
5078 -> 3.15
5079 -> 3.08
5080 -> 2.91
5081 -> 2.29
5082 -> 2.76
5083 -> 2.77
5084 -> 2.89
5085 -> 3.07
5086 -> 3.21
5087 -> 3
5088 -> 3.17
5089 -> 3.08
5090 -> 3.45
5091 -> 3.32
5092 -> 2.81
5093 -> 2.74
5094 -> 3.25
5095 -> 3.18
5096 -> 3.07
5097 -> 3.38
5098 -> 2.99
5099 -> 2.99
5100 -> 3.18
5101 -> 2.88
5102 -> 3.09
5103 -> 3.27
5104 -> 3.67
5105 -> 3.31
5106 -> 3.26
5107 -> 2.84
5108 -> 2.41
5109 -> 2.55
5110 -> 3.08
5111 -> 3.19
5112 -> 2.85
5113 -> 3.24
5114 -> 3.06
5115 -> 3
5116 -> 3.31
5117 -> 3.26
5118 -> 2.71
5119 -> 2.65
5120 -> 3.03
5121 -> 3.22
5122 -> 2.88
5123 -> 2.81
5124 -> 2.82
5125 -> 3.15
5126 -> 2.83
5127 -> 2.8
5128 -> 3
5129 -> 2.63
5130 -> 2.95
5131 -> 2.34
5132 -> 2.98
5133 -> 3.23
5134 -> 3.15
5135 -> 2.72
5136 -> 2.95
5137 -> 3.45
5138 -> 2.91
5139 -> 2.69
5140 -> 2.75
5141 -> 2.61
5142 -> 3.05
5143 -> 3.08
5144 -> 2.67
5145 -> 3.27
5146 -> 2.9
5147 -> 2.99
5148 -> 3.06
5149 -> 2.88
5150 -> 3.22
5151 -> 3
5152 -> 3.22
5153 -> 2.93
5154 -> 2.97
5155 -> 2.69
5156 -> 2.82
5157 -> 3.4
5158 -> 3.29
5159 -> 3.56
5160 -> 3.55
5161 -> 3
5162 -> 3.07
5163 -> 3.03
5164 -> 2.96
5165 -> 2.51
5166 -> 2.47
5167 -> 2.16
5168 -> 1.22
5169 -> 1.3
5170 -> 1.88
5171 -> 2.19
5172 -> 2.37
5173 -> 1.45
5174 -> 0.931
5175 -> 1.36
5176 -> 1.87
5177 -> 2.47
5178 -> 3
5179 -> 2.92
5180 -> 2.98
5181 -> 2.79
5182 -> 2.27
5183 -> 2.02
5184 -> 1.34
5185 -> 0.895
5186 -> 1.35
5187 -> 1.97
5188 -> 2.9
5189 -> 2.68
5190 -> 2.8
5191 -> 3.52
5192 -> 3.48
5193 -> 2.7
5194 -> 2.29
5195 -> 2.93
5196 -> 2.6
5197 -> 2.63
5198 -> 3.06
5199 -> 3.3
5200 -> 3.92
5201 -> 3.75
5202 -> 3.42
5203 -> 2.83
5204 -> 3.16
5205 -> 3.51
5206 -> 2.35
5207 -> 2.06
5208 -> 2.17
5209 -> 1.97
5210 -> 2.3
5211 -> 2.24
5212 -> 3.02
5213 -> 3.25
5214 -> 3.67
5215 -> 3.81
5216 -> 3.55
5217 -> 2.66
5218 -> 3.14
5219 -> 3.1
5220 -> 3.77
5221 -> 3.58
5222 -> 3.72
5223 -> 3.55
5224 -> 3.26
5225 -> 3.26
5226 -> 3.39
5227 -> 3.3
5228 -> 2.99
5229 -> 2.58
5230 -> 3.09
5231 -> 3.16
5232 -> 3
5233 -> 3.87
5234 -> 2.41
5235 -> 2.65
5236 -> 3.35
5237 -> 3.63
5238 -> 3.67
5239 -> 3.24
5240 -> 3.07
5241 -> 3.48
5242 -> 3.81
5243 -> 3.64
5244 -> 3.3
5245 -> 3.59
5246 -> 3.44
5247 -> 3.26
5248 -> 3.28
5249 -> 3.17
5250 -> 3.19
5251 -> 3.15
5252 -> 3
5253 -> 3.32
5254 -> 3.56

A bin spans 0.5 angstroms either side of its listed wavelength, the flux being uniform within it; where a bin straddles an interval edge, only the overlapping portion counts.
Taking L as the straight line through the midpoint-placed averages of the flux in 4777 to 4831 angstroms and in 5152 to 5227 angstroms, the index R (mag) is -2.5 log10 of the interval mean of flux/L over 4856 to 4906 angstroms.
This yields 0.047 mag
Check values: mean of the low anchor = 3.47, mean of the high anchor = 2.74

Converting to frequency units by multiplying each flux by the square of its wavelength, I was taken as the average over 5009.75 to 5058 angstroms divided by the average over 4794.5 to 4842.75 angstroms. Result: 1.0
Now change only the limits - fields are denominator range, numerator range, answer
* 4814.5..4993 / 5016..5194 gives 0.95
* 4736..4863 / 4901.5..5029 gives 1.04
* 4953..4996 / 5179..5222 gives 0.91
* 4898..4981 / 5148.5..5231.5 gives 0.90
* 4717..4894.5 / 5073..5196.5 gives 0.96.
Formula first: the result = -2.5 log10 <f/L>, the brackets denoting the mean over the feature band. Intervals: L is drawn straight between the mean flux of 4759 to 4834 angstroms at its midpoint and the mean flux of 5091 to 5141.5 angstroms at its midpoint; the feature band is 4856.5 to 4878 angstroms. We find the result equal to 0.09 mag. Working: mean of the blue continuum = 3.42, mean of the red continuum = 2.99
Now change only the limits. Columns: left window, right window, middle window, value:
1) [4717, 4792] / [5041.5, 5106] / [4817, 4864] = -0.015 mag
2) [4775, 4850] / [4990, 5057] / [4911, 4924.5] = 0.034 mag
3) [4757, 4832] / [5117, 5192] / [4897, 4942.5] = -0.067 mag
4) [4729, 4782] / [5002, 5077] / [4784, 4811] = -0.046 mag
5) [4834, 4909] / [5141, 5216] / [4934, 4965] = -0.066 mag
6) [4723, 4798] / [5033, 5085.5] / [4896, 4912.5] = -0.077 mag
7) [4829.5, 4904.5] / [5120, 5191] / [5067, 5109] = -0.093 mag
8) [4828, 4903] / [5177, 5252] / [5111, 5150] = 0.042 mag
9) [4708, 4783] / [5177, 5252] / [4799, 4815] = -0.074 mag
